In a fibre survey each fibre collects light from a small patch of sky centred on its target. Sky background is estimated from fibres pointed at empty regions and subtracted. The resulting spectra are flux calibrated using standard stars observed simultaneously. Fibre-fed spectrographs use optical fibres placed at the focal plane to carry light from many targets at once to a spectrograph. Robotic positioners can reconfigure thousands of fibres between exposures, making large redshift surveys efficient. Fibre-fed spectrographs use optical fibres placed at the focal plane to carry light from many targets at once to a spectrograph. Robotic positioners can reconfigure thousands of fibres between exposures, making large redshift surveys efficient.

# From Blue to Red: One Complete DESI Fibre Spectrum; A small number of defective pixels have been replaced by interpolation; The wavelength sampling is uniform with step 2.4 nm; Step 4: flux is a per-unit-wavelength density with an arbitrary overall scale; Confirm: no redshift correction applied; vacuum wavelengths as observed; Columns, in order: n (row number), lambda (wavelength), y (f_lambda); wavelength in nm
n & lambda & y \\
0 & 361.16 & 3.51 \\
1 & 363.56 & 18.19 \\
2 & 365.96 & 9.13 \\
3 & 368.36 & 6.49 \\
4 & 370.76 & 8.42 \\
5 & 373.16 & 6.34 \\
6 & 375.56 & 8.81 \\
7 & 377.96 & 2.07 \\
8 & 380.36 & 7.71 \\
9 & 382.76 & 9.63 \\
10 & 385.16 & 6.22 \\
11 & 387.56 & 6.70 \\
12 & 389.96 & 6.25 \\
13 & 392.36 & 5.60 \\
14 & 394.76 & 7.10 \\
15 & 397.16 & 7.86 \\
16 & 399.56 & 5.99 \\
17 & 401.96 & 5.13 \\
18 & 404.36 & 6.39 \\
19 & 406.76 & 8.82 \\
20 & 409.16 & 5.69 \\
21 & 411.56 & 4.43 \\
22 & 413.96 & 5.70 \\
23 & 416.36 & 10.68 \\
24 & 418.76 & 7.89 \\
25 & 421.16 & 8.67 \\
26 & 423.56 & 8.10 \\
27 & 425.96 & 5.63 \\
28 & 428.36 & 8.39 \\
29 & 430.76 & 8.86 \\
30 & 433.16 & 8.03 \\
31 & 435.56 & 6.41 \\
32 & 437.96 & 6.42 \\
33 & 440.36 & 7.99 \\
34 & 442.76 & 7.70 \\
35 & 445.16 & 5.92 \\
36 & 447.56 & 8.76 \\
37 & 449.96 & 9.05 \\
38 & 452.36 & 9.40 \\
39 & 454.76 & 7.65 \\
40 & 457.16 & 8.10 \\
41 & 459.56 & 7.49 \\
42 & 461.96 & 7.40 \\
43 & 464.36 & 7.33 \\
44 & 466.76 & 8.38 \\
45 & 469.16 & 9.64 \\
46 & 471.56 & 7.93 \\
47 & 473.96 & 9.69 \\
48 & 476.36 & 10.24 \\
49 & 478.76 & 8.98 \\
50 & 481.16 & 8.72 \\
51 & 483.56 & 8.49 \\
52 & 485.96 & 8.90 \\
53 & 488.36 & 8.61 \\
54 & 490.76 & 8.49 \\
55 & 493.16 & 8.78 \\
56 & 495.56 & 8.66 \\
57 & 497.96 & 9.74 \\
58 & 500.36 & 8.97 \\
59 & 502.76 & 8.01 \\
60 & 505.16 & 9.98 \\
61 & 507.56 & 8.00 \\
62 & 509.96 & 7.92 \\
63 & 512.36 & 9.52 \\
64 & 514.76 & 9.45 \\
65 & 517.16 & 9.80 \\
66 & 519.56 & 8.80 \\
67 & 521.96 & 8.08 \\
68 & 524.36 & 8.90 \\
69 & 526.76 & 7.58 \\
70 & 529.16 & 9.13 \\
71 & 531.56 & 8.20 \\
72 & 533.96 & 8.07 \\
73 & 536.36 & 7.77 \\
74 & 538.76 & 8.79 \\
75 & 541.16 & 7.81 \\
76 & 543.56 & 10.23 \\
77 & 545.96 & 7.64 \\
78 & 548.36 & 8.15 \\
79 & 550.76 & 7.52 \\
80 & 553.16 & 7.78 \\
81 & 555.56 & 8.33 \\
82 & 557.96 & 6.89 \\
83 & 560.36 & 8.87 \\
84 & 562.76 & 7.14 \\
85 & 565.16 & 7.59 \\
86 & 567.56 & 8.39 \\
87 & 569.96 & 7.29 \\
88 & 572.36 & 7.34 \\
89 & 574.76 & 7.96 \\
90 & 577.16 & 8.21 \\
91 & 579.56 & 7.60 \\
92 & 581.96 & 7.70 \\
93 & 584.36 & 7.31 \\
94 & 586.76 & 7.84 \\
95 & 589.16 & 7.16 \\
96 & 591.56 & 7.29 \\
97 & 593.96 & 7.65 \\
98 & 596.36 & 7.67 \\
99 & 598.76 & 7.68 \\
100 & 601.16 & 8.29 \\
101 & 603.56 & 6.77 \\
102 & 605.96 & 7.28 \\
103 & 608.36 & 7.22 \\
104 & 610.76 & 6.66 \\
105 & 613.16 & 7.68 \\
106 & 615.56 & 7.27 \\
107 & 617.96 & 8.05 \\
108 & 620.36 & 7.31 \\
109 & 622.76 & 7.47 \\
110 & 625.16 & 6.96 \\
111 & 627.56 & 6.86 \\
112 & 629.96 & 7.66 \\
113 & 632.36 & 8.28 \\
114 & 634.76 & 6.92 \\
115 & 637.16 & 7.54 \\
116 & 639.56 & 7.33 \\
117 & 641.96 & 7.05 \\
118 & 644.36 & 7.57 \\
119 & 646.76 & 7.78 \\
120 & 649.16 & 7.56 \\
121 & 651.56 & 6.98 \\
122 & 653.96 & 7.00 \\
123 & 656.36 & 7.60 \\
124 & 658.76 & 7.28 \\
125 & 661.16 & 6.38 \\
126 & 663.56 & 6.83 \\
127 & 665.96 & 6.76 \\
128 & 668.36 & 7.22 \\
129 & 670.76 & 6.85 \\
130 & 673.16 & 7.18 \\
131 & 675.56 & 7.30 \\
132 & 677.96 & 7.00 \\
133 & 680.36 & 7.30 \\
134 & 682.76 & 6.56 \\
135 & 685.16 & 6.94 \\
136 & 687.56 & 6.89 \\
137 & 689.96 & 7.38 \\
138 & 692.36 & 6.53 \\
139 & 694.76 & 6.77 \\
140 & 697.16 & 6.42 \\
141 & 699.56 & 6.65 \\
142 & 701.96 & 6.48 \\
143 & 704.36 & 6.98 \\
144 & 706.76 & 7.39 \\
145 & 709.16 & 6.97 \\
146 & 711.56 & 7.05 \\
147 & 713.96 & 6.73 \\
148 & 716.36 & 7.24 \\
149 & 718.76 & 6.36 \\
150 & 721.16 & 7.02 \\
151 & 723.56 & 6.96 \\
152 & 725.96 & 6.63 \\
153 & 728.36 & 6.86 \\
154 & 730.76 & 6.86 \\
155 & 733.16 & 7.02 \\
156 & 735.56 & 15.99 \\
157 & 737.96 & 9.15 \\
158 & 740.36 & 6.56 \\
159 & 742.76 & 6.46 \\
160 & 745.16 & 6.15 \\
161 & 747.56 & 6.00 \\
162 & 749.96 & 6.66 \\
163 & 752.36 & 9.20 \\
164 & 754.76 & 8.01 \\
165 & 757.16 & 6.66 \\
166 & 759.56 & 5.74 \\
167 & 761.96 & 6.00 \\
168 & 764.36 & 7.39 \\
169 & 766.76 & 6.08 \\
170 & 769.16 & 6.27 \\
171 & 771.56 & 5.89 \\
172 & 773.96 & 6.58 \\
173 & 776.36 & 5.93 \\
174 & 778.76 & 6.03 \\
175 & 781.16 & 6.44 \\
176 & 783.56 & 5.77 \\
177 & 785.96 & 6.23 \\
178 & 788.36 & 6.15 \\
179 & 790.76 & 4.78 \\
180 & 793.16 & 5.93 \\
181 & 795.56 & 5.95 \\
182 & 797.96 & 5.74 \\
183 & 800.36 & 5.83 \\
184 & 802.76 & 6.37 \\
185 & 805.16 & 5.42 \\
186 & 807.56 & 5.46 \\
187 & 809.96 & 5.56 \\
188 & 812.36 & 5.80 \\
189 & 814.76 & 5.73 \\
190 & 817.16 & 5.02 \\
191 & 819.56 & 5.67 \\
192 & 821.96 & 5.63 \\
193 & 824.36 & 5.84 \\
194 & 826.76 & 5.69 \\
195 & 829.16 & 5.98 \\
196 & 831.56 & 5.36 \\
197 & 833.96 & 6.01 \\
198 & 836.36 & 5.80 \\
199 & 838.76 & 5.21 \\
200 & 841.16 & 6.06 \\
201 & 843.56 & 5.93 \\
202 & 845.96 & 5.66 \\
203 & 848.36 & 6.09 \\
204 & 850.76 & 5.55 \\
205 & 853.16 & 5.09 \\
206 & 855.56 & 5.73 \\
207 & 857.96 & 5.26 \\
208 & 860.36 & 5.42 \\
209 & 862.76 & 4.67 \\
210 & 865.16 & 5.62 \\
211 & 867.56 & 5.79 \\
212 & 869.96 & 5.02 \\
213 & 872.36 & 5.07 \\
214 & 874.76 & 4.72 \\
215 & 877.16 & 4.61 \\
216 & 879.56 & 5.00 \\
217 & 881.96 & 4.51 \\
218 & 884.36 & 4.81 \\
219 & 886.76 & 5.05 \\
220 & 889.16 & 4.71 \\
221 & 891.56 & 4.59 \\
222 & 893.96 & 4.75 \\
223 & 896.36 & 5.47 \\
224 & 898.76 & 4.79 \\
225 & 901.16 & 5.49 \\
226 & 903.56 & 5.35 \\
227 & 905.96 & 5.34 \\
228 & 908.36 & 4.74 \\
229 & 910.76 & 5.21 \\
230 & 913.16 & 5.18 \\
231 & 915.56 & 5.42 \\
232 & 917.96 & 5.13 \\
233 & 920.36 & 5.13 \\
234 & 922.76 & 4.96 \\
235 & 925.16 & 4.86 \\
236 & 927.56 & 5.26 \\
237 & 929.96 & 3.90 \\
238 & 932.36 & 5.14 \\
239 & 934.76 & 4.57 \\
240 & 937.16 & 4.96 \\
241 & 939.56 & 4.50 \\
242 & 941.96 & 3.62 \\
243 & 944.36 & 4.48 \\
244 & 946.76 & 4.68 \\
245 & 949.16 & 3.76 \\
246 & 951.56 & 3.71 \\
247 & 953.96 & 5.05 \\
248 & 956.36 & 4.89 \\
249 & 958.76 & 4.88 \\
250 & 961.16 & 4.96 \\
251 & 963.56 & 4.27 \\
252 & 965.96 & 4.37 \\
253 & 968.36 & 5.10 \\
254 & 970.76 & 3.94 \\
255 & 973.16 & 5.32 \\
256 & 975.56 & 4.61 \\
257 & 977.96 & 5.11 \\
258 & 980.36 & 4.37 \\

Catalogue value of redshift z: 0.119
